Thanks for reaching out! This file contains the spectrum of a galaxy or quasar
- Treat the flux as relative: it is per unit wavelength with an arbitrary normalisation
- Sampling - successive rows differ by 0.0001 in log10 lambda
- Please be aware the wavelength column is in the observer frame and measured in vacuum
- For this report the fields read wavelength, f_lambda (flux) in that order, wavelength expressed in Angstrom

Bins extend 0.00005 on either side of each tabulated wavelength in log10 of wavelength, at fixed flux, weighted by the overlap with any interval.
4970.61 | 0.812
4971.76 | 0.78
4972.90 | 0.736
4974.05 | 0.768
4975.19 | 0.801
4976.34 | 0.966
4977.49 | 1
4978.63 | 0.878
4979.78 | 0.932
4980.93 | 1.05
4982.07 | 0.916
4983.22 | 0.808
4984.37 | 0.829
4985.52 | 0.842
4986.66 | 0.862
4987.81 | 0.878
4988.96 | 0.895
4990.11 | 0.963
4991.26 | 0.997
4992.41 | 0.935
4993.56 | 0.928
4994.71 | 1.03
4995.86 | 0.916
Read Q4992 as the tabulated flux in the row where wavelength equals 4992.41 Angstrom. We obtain 0.935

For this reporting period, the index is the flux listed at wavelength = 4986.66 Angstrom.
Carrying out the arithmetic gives 0.862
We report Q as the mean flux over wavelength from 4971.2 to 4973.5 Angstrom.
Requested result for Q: 0.758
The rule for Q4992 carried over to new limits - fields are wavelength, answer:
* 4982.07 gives 0.916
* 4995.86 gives 0.916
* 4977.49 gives 1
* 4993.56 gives 0.928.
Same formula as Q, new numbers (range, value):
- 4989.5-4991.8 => 0.978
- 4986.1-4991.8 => 0.918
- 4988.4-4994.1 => 0.943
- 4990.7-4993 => 0.965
